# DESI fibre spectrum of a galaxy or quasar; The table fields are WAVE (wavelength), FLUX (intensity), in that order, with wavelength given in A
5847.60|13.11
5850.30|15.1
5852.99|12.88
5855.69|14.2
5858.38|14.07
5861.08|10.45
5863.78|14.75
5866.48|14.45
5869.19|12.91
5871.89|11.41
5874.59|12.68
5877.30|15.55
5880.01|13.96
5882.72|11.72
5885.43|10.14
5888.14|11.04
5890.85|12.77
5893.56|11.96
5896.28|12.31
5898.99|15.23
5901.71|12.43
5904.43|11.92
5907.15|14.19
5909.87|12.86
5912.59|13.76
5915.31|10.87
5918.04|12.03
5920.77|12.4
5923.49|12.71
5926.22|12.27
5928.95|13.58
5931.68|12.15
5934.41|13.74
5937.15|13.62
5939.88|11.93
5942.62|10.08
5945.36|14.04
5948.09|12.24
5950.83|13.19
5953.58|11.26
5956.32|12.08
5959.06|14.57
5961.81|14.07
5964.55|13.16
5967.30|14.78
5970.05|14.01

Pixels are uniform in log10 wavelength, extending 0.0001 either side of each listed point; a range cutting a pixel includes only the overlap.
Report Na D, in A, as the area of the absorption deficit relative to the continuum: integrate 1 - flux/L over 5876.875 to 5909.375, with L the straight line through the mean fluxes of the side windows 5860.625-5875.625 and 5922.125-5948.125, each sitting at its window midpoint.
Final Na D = 0.3 A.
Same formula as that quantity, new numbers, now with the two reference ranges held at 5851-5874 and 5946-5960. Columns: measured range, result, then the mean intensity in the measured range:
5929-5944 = 0.43 A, 12.4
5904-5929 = 0.48 A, 12.6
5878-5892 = 1.05 A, 12.1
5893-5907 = 0.04 A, 12.9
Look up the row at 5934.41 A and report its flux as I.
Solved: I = 13.74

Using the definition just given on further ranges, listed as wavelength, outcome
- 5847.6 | 13.11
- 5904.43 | 11.92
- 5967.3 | 14.78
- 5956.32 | 12.08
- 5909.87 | 12.86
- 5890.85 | 12.77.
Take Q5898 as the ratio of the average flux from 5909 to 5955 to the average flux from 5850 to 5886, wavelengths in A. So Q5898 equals 0.9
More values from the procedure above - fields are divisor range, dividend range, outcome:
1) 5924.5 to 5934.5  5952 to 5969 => 1.04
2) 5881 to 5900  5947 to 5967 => 1.07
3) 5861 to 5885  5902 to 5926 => 0.96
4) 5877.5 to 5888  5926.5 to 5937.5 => 1.07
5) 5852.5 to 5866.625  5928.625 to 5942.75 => 0.94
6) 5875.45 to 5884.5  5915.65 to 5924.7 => 0.90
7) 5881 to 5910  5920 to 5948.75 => 1.02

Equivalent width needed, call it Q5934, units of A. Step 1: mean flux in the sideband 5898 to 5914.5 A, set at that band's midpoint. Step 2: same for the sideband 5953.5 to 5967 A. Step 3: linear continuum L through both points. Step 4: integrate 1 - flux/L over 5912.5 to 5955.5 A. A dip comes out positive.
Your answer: 2.8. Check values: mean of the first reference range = 13.3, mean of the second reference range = 13.3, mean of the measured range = 12.4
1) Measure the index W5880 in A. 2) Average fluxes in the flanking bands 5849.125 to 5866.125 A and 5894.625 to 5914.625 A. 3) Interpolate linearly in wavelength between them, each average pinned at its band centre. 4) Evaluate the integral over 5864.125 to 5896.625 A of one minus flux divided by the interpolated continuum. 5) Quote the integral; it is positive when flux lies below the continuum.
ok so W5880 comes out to 1.80 A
